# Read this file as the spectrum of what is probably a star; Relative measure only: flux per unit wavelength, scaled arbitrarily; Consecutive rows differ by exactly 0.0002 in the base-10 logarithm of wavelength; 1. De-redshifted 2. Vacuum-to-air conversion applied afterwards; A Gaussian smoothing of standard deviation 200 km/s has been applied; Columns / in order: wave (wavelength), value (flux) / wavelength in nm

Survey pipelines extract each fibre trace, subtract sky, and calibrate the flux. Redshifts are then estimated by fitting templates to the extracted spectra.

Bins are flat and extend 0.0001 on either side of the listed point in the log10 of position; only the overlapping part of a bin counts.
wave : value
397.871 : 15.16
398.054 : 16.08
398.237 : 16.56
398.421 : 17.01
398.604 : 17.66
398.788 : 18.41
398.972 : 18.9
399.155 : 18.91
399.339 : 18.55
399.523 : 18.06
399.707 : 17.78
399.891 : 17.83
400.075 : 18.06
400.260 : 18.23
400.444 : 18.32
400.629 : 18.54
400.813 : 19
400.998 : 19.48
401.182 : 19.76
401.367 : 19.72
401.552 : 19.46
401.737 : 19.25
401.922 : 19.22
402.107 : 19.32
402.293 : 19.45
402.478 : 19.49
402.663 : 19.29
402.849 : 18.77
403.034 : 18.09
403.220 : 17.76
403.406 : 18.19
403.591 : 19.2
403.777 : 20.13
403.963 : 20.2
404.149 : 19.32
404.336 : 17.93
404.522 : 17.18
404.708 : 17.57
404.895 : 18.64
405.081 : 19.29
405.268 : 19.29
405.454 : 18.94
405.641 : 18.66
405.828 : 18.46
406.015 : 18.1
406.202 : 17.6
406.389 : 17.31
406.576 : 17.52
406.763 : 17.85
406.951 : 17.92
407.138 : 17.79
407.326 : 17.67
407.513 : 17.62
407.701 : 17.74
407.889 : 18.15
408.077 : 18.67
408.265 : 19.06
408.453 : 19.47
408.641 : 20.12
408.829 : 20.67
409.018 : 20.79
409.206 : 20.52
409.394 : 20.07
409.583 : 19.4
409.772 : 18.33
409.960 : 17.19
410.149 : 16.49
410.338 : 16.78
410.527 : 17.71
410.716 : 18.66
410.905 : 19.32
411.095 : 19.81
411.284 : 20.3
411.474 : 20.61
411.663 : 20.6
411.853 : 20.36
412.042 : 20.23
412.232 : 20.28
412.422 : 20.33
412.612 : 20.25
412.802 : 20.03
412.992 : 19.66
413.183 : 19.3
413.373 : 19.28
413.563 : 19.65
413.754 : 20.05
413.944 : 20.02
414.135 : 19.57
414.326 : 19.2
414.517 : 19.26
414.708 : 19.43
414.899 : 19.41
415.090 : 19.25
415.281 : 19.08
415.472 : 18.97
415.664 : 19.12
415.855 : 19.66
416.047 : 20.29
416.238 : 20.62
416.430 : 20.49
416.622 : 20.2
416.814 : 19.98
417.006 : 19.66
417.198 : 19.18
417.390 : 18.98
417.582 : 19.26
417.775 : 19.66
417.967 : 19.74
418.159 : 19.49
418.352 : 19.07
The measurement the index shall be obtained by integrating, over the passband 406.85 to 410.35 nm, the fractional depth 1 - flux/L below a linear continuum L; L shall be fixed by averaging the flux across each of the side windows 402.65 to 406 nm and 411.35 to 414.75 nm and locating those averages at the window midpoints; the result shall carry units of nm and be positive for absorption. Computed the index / 0.11 nm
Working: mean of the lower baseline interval 18.7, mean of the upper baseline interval 19.9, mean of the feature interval 18.7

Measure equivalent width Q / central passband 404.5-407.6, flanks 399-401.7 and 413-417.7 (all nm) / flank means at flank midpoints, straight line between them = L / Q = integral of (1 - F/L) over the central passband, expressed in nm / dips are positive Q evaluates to 0.153 nm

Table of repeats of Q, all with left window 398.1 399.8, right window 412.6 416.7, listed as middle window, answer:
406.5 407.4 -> 0.05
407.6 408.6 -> 0.01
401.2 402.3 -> -0.07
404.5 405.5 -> 0.00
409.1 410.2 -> 0.02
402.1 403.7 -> -0.04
